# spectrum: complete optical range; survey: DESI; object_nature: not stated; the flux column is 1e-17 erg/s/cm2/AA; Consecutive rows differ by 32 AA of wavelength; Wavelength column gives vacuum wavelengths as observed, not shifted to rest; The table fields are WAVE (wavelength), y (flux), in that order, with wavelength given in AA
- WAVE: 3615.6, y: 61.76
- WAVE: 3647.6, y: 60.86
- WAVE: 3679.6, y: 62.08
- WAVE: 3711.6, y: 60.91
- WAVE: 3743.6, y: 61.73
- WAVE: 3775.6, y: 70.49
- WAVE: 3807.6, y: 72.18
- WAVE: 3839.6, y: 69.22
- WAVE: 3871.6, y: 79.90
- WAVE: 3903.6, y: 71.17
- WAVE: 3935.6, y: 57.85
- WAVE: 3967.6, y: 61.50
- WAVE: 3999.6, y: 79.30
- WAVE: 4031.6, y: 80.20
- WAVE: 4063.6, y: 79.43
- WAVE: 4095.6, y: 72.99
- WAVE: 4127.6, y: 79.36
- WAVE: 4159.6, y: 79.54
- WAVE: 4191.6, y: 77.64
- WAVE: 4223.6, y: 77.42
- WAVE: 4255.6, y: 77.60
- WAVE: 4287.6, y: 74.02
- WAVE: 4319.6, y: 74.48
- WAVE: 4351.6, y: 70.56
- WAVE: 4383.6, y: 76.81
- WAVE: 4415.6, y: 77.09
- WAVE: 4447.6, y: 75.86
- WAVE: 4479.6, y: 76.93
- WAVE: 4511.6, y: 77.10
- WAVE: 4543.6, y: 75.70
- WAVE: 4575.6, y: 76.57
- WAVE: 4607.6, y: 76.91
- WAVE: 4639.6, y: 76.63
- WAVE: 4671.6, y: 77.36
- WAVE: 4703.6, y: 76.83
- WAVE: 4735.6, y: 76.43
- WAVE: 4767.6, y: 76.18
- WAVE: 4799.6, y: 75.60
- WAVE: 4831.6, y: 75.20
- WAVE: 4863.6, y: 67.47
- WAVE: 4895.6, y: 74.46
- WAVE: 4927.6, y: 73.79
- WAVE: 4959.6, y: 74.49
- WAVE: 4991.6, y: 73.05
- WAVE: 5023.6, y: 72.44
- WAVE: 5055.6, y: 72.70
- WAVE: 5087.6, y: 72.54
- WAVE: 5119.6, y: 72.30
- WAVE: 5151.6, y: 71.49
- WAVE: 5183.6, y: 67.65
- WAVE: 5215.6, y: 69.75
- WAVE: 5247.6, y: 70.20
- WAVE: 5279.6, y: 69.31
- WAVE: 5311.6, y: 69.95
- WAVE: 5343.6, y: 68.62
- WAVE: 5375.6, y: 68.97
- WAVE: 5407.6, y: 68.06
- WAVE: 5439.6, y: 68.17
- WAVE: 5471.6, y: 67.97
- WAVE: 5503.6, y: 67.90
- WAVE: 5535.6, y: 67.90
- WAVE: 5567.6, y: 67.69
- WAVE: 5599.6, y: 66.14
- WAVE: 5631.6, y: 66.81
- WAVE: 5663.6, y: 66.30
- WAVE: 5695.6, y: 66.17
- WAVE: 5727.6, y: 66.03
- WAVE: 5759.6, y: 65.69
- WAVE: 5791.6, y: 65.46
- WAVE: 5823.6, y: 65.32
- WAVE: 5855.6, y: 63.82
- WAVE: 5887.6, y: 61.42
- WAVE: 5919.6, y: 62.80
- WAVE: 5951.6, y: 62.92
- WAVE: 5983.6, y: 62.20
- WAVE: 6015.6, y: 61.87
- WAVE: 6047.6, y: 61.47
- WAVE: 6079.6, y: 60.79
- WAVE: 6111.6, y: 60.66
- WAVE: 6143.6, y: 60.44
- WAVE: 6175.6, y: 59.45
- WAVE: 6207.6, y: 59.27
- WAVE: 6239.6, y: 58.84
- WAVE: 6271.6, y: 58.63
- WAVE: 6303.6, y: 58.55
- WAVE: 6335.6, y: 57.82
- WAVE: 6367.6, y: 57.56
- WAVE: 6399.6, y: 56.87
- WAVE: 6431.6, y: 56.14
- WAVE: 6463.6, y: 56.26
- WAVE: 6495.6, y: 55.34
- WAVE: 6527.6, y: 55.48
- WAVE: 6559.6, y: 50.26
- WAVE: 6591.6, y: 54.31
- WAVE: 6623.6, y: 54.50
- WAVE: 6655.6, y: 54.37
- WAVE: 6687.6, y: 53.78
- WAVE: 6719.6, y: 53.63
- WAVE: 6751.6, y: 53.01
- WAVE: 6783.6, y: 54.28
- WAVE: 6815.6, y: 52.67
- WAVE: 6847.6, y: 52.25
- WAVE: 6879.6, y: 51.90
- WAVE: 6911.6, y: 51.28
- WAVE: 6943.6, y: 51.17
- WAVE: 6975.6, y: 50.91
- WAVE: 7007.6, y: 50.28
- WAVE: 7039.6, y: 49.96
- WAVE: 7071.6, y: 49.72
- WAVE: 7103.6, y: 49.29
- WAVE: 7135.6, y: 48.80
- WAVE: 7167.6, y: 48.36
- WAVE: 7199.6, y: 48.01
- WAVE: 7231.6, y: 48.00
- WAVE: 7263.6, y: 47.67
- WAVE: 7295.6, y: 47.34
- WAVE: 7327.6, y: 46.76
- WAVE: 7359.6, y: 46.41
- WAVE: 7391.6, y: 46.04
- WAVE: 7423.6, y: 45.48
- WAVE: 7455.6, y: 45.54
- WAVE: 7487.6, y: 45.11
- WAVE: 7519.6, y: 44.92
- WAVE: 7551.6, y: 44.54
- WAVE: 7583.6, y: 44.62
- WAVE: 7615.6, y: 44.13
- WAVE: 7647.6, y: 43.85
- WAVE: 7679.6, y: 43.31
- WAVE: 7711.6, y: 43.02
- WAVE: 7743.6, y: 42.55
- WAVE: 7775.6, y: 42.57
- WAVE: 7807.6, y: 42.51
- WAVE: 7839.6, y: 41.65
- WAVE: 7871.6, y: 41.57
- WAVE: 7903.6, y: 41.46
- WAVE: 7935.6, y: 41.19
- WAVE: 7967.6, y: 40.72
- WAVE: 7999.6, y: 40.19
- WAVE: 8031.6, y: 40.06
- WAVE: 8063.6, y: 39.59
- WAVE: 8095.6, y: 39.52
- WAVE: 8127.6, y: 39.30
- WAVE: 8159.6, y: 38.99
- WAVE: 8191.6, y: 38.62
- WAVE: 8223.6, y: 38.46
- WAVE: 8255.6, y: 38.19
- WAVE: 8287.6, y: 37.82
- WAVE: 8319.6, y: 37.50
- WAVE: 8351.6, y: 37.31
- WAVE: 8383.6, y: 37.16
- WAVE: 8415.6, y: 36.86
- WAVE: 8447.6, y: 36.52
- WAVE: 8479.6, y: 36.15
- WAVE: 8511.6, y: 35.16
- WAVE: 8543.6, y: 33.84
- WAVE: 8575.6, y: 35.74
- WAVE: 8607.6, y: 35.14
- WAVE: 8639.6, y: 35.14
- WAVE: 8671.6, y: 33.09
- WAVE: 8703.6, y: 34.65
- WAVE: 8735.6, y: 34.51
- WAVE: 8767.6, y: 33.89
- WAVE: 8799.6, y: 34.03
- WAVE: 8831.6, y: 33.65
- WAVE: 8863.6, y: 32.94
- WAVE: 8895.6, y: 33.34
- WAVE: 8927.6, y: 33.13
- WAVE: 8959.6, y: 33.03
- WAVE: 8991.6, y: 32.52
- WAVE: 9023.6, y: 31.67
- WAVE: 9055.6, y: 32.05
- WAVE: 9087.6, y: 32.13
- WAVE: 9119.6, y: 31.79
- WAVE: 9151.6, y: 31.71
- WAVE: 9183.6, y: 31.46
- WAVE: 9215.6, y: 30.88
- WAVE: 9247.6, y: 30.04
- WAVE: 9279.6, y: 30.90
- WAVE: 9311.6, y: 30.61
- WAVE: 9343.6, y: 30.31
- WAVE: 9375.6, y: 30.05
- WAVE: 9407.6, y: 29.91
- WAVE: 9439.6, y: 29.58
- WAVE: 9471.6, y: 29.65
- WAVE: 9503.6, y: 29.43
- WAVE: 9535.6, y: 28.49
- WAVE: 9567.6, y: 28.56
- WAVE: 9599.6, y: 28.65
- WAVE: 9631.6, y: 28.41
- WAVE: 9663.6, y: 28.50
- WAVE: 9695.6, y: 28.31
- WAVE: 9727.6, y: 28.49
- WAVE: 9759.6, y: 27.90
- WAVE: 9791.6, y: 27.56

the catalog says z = 0.00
